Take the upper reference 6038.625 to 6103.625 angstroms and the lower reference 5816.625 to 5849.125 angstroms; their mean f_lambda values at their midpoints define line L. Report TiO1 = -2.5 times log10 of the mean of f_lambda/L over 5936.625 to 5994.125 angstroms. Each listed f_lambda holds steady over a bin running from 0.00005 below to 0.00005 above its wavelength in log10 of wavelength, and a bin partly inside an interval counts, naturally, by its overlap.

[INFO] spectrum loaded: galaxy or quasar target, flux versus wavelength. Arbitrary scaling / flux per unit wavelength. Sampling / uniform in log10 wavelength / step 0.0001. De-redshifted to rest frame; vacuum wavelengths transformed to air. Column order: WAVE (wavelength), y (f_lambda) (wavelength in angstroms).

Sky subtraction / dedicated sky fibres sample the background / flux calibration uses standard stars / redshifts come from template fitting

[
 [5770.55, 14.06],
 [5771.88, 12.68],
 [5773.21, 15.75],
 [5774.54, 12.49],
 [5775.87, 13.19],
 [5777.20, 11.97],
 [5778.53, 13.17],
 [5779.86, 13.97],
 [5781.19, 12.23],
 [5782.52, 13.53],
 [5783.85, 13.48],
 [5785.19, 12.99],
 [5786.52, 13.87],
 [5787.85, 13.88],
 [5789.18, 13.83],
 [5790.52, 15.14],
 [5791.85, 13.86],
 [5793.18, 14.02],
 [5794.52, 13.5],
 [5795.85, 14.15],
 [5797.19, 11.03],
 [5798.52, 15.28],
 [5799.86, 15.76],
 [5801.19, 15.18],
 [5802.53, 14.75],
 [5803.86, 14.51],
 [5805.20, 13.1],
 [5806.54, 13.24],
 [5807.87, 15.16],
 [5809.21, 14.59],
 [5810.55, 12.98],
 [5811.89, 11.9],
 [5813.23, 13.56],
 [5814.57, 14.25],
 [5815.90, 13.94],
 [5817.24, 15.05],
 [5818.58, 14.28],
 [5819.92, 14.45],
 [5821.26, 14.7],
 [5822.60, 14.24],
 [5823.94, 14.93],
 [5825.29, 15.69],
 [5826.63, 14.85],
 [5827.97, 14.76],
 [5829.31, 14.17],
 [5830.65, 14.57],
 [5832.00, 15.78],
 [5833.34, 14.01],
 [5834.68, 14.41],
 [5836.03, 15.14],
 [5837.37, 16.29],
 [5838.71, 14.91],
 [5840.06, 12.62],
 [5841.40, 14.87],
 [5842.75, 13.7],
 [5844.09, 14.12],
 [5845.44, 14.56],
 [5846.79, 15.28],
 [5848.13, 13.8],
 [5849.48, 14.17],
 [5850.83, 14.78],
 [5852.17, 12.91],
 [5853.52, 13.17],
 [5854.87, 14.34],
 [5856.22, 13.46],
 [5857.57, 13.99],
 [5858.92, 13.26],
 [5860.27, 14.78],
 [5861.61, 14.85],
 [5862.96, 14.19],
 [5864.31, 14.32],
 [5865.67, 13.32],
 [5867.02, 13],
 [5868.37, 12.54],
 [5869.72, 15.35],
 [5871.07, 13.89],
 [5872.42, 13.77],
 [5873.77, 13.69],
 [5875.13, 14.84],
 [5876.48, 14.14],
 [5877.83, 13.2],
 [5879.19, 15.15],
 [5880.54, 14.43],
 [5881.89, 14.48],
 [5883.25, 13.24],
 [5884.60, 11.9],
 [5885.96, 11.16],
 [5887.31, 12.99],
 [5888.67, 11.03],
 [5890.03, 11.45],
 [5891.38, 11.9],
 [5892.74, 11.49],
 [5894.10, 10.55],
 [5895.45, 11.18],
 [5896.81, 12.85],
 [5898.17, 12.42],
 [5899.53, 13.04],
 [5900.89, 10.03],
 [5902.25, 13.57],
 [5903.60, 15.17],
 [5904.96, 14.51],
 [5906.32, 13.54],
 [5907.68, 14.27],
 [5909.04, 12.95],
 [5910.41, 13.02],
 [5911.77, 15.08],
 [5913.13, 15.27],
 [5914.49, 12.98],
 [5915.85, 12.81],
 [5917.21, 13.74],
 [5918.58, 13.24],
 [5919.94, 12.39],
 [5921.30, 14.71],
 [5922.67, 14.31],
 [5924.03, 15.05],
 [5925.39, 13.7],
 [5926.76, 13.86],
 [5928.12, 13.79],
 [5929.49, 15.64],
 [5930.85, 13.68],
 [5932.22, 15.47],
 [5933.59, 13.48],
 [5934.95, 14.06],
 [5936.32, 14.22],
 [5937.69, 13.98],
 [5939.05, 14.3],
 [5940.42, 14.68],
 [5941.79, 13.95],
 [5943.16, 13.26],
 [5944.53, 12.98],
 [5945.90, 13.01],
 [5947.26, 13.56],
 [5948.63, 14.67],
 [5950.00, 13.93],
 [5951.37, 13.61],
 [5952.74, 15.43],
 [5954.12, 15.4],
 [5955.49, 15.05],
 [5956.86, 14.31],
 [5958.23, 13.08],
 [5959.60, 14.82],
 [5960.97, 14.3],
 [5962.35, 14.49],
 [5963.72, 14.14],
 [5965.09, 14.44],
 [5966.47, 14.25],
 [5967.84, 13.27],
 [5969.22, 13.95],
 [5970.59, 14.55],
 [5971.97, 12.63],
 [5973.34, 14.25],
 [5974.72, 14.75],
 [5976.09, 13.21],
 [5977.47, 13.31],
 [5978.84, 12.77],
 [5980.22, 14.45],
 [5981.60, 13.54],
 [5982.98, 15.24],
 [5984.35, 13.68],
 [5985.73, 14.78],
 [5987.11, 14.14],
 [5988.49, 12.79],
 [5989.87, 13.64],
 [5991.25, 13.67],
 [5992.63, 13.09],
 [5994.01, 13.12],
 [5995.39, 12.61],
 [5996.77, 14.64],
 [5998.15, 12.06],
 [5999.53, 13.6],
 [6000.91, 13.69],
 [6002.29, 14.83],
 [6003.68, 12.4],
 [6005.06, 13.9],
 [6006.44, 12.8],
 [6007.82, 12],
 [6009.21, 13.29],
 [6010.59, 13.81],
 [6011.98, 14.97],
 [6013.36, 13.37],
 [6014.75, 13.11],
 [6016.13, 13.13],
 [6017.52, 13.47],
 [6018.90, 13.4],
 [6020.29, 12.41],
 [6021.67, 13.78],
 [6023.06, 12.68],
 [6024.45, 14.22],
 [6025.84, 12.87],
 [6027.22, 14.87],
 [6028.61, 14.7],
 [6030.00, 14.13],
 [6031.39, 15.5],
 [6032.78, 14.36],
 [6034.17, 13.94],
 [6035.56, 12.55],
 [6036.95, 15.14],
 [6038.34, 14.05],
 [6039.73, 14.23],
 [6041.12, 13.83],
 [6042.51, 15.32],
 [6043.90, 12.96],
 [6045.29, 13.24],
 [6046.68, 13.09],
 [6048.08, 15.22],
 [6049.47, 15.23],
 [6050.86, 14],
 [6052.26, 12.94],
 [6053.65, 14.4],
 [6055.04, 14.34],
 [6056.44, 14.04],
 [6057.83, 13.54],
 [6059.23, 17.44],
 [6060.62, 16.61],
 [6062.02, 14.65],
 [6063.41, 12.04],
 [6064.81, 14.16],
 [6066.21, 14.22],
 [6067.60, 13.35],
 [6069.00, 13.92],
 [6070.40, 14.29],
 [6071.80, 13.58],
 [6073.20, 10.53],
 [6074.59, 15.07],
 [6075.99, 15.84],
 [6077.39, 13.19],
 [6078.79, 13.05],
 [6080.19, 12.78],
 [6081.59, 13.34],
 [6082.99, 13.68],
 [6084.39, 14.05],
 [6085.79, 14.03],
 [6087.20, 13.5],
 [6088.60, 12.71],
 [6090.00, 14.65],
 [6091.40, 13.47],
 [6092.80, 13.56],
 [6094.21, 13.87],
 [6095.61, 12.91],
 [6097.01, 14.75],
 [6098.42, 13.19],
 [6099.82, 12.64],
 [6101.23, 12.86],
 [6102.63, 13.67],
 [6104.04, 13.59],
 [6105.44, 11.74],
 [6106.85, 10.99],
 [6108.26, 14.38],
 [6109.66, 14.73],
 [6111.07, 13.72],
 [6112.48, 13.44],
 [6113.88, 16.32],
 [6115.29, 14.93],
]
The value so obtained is 0.02 mag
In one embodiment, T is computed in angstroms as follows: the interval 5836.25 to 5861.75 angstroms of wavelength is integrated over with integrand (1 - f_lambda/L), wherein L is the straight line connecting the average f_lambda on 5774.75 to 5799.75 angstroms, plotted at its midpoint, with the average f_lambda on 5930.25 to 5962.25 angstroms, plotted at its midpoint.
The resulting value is -0.8 angstroms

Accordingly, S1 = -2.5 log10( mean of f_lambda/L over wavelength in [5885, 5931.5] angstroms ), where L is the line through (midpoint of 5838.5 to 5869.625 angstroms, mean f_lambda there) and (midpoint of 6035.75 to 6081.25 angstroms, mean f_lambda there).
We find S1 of 0.067 mag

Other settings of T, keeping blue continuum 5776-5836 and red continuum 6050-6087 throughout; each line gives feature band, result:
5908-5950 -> 0.3 angstroms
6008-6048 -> 0.5 angstroms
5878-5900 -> 2.5 angstroms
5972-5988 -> 0.1 angstroms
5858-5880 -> 0.0 angstroms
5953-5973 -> -0.3 angstroms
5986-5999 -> 0.6 angstroms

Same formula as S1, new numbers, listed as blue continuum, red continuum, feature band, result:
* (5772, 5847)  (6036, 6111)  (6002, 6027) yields 0.042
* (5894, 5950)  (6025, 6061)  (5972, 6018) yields 0.039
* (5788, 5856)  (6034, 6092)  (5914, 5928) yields 0.035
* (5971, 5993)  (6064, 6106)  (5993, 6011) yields 0.035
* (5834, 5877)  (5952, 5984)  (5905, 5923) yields 0.033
